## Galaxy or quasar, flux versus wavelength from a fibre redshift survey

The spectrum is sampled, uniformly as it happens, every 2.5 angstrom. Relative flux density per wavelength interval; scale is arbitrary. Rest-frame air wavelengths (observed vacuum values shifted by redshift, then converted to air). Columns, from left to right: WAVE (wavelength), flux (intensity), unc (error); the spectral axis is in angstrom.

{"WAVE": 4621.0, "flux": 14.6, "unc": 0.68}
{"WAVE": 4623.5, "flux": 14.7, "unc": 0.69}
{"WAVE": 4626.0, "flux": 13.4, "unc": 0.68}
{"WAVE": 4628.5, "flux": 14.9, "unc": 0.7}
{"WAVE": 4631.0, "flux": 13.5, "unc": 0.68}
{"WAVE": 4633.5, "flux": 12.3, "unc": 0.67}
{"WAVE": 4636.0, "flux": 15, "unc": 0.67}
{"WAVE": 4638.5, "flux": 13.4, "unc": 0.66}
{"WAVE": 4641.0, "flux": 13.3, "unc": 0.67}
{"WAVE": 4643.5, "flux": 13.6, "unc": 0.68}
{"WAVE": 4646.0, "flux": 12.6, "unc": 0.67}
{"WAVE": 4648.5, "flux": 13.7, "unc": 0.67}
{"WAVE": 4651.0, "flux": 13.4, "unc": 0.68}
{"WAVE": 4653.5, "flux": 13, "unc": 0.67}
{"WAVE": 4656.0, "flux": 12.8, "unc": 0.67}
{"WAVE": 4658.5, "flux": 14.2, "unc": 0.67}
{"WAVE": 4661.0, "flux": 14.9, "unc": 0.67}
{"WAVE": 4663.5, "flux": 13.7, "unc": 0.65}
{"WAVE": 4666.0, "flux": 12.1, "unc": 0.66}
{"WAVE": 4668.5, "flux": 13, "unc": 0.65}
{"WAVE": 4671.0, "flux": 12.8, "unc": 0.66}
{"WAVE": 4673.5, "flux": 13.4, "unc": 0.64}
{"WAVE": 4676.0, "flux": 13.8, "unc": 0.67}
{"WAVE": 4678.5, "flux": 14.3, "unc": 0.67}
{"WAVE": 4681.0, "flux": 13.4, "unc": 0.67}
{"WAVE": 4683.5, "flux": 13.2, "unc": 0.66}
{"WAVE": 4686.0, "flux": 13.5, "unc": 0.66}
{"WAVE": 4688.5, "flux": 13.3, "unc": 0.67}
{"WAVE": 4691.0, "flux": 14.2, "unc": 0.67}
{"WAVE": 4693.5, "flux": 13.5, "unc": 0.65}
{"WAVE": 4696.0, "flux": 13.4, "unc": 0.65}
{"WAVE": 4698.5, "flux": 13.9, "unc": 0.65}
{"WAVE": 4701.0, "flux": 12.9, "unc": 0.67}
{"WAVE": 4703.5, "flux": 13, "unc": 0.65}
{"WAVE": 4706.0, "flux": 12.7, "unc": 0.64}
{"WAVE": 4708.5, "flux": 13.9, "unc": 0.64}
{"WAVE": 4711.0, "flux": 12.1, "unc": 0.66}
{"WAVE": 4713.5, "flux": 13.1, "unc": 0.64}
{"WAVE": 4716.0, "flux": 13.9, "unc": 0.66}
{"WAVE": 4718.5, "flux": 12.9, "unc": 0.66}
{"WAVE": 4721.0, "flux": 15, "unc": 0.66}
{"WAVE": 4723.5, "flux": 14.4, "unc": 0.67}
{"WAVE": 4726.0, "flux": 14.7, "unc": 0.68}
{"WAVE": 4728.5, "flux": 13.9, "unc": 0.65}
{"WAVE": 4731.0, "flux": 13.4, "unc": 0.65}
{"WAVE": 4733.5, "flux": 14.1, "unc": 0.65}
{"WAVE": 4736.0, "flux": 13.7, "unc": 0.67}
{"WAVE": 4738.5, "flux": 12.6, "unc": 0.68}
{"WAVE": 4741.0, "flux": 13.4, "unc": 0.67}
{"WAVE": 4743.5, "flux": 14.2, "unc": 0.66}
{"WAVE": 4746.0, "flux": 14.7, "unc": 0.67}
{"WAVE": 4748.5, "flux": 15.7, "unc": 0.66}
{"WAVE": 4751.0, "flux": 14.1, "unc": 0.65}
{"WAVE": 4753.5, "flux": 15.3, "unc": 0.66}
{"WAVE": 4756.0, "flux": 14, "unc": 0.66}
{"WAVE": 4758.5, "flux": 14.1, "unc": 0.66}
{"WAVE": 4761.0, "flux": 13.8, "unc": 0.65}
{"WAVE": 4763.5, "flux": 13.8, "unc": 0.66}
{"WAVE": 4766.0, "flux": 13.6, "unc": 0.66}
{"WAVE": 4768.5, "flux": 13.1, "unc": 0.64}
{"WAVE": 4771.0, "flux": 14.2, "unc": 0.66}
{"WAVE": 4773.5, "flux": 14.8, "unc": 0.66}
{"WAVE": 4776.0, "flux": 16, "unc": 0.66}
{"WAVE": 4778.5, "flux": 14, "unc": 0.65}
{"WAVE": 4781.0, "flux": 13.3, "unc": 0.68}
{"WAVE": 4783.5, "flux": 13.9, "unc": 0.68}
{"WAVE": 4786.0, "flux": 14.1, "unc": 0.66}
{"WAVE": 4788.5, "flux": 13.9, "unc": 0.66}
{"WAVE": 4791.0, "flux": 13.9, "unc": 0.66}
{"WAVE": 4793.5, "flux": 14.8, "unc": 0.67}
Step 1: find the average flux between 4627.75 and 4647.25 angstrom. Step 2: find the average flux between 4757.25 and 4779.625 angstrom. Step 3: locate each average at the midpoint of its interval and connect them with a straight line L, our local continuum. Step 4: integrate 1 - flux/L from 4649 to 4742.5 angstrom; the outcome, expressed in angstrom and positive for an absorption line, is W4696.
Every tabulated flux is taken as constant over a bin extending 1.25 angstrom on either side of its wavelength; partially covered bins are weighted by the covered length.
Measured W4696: 2.1 angstrom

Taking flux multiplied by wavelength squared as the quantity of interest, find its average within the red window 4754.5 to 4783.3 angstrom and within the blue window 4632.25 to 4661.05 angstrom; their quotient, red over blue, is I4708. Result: 1.10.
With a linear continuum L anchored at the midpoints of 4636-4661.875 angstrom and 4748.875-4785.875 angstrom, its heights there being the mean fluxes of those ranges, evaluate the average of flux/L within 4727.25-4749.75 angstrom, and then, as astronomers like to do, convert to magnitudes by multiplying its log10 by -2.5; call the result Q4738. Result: 0.00 mag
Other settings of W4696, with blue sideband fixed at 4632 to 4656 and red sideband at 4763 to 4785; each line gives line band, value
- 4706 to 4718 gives 0.49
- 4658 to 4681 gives -0.11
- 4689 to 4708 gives 0.36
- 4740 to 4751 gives -0.44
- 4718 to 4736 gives -0.34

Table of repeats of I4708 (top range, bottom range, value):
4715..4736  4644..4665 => 1.07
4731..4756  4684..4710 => 1.08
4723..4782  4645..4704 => 1.09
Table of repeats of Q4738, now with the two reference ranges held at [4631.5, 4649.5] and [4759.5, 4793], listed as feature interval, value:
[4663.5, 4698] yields 0.02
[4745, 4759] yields -0.06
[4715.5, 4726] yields -0.03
